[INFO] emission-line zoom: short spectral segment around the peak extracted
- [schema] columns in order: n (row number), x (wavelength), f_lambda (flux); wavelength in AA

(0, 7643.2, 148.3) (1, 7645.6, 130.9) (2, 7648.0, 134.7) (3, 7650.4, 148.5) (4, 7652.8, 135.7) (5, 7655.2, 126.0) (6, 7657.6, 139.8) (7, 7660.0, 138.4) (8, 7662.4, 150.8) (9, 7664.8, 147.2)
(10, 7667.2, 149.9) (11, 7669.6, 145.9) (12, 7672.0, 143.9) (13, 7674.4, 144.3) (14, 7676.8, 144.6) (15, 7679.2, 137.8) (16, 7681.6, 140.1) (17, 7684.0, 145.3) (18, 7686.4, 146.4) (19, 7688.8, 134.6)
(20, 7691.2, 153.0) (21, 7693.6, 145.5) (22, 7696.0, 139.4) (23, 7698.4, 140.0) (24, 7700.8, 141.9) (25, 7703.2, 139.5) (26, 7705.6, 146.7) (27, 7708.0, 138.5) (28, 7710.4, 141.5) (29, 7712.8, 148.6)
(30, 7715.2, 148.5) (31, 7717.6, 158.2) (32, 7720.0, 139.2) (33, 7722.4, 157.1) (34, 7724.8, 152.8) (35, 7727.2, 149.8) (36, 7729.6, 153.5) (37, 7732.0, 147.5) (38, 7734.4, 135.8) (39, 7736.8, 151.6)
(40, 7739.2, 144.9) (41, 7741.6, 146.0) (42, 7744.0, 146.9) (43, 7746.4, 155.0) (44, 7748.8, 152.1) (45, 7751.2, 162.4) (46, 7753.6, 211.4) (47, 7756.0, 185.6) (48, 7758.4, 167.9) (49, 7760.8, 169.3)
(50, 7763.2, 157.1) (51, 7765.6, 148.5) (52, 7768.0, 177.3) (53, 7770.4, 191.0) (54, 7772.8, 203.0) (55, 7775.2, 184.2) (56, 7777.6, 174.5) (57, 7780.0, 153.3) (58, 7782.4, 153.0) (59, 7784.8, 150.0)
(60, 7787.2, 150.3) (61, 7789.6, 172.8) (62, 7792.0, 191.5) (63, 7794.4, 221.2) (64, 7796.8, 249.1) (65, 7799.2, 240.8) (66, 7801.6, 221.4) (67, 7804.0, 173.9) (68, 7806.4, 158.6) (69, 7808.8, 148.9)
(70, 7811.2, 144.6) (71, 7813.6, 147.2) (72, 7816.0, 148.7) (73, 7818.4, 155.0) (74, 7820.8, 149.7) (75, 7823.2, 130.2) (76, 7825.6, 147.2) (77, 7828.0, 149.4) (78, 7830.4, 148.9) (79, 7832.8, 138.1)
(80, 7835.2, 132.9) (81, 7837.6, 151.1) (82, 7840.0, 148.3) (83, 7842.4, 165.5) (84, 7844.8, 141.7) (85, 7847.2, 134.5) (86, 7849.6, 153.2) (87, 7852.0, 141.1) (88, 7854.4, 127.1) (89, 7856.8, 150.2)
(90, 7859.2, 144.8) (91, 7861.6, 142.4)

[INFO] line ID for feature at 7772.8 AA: H-alpha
